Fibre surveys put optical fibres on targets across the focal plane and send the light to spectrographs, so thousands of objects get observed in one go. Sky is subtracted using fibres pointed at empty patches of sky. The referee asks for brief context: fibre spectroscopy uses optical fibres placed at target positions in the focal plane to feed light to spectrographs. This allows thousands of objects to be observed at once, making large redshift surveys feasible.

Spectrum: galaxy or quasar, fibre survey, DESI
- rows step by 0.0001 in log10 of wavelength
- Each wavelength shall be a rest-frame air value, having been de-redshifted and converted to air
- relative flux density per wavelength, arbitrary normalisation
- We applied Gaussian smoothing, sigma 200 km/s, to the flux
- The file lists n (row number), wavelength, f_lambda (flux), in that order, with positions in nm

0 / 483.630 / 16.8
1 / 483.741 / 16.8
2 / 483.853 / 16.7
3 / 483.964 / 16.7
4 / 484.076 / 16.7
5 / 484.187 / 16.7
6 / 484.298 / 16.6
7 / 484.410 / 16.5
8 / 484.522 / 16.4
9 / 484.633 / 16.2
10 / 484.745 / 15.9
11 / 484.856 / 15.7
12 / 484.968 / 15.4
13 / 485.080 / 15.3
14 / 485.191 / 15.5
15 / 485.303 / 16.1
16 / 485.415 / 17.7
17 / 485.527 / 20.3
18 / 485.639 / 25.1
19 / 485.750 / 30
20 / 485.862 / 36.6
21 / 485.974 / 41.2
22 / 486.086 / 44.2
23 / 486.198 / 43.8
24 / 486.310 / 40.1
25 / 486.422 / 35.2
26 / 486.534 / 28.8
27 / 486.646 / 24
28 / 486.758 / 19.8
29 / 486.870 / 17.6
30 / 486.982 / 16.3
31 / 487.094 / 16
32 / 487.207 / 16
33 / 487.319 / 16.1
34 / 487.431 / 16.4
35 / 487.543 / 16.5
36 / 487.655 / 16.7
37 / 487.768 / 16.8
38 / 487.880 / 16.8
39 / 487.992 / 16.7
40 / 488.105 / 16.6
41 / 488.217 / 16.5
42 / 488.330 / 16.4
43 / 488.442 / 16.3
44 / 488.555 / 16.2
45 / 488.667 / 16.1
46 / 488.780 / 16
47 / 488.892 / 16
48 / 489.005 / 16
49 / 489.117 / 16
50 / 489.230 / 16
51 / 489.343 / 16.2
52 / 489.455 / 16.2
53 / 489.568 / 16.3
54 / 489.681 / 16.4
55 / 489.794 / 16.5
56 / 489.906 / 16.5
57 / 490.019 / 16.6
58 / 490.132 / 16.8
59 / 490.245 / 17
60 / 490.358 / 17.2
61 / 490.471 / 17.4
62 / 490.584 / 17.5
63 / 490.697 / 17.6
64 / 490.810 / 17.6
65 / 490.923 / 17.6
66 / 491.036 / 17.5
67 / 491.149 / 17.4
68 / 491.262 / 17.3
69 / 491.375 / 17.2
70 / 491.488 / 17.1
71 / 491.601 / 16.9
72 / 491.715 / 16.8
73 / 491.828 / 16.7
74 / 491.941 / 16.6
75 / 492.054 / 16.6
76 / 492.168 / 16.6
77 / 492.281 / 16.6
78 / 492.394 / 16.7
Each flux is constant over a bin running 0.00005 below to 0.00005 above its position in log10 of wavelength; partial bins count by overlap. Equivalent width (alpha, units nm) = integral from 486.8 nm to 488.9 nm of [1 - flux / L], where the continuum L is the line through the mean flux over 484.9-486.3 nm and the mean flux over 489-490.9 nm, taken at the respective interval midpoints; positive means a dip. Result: 0.50 nm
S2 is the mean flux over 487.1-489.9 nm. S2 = 16.3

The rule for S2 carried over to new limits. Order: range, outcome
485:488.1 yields 23.4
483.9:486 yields 19.7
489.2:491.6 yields 17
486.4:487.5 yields 20.1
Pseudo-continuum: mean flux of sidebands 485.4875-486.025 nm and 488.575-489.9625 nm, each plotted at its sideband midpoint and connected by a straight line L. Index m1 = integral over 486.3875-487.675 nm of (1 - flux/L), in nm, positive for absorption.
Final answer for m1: 0.300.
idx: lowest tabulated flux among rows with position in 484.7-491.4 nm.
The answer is 15.3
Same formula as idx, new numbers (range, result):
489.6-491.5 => 16.4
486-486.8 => 19.8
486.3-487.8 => 16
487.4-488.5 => 16.3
